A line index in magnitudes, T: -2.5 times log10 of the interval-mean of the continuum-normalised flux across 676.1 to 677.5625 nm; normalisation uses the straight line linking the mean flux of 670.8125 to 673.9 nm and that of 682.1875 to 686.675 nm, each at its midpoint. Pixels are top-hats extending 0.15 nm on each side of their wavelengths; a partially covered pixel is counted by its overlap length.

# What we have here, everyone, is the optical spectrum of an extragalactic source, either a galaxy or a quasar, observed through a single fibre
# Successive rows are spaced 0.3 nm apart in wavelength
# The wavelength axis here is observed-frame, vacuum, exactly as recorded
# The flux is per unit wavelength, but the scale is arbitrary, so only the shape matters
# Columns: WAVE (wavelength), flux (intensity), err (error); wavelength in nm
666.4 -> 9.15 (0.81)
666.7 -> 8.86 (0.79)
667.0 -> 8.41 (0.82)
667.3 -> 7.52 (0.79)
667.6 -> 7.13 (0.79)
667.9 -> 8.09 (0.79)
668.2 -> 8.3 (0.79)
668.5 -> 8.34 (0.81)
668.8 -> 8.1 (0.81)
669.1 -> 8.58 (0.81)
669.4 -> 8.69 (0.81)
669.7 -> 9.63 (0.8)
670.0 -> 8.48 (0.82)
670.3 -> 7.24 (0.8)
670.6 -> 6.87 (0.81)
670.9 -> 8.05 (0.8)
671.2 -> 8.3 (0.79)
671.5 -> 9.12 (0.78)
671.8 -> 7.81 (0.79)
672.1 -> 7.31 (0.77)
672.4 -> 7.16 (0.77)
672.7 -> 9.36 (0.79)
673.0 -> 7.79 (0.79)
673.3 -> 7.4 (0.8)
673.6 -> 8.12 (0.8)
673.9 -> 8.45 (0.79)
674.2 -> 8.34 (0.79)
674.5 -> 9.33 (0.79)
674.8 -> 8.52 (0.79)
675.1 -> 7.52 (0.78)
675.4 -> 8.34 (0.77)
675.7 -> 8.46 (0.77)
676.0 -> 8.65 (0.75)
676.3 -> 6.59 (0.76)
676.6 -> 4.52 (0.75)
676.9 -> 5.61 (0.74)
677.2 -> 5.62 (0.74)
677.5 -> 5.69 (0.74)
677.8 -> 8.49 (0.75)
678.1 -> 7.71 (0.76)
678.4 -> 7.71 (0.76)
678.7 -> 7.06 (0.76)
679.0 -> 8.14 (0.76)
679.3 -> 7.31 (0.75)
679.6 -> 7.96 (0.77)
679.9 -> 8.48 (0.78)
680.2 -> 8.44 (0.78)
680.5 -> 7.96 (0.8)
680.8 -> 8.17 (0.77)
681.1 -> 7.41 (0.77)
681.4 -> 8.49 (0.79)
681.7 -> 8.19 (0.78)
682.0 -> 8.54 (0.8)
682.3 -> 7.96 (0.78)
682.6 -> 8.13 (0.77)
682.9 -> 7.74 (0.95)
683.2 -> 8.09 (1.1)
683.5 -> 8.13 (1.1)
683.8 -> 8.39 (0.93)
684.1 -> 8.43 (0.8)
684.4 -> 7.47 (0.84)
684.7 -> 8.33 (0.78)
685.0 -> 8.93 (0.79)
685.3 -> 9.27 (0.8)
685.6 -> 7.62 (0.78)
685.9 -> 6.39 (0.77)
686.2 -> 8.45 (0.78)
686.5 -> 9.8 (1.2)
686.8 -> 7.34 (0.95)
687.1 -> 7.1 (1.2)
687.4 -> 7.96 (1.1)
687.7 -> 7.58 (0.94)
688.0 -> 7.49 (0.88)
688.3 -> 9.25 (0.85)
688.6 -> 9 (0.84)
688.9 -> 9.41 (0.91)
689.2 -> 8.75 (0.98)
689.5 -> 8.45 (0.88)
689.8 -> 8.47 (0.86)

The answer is 0.38 mag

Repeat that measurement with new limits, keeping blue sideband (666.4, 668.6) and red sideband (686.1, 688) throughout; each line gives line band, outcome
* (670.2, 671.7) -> 0.03 mag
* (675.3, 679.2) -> 0.14 mag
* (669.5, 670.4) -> -0.05 mag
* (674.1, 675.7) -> -0.04 mag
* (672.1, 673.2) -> 0.02 mag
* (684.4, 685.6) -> -0.07 mag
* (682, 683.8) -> -0.01 mag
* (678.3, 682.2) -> 0.01 mag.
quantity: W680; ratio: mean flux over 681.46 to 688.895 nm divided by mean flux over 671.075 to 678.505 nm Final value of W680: 1.07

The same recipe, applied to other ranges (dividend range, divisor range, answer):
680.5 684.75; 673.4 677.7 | 1.09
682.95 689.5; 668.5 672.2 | 1.01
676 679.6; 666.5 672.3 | 0.85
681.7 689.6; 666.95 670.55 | 1.01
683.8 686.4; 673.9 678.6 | 1.10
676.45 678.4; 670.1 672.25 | 0.82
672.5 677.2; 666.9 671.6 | 0.95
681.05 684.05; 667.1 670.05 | 0.98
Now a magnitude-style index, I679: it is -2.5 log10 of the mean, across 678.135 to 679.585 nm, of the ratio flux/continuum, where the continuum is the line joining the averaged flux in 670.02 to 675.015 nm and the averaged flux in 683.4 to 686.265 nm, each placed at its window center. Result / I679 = 0.07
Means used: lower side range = 8.08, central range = 7.61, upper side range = 8.13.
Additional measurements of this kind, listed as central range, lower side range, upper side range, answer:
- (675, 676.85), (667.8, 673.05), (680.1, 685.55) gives 0.13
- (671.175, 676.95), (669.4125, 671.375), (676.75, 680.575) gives -0.01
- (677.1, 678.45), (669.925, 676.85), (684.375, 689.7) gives 0.14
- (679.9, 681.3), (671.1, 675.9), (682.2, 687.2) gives 0.01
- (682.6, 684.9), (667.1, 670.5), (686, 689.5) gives 0.03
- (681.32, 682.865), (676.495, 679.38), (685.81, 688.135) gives -0.13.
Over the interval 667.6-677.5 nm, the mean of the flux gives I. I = 7.85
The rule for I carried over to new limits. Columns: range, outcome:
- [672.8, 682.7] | 7.74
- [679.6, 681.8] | 8.15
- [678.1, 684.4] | 8.02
